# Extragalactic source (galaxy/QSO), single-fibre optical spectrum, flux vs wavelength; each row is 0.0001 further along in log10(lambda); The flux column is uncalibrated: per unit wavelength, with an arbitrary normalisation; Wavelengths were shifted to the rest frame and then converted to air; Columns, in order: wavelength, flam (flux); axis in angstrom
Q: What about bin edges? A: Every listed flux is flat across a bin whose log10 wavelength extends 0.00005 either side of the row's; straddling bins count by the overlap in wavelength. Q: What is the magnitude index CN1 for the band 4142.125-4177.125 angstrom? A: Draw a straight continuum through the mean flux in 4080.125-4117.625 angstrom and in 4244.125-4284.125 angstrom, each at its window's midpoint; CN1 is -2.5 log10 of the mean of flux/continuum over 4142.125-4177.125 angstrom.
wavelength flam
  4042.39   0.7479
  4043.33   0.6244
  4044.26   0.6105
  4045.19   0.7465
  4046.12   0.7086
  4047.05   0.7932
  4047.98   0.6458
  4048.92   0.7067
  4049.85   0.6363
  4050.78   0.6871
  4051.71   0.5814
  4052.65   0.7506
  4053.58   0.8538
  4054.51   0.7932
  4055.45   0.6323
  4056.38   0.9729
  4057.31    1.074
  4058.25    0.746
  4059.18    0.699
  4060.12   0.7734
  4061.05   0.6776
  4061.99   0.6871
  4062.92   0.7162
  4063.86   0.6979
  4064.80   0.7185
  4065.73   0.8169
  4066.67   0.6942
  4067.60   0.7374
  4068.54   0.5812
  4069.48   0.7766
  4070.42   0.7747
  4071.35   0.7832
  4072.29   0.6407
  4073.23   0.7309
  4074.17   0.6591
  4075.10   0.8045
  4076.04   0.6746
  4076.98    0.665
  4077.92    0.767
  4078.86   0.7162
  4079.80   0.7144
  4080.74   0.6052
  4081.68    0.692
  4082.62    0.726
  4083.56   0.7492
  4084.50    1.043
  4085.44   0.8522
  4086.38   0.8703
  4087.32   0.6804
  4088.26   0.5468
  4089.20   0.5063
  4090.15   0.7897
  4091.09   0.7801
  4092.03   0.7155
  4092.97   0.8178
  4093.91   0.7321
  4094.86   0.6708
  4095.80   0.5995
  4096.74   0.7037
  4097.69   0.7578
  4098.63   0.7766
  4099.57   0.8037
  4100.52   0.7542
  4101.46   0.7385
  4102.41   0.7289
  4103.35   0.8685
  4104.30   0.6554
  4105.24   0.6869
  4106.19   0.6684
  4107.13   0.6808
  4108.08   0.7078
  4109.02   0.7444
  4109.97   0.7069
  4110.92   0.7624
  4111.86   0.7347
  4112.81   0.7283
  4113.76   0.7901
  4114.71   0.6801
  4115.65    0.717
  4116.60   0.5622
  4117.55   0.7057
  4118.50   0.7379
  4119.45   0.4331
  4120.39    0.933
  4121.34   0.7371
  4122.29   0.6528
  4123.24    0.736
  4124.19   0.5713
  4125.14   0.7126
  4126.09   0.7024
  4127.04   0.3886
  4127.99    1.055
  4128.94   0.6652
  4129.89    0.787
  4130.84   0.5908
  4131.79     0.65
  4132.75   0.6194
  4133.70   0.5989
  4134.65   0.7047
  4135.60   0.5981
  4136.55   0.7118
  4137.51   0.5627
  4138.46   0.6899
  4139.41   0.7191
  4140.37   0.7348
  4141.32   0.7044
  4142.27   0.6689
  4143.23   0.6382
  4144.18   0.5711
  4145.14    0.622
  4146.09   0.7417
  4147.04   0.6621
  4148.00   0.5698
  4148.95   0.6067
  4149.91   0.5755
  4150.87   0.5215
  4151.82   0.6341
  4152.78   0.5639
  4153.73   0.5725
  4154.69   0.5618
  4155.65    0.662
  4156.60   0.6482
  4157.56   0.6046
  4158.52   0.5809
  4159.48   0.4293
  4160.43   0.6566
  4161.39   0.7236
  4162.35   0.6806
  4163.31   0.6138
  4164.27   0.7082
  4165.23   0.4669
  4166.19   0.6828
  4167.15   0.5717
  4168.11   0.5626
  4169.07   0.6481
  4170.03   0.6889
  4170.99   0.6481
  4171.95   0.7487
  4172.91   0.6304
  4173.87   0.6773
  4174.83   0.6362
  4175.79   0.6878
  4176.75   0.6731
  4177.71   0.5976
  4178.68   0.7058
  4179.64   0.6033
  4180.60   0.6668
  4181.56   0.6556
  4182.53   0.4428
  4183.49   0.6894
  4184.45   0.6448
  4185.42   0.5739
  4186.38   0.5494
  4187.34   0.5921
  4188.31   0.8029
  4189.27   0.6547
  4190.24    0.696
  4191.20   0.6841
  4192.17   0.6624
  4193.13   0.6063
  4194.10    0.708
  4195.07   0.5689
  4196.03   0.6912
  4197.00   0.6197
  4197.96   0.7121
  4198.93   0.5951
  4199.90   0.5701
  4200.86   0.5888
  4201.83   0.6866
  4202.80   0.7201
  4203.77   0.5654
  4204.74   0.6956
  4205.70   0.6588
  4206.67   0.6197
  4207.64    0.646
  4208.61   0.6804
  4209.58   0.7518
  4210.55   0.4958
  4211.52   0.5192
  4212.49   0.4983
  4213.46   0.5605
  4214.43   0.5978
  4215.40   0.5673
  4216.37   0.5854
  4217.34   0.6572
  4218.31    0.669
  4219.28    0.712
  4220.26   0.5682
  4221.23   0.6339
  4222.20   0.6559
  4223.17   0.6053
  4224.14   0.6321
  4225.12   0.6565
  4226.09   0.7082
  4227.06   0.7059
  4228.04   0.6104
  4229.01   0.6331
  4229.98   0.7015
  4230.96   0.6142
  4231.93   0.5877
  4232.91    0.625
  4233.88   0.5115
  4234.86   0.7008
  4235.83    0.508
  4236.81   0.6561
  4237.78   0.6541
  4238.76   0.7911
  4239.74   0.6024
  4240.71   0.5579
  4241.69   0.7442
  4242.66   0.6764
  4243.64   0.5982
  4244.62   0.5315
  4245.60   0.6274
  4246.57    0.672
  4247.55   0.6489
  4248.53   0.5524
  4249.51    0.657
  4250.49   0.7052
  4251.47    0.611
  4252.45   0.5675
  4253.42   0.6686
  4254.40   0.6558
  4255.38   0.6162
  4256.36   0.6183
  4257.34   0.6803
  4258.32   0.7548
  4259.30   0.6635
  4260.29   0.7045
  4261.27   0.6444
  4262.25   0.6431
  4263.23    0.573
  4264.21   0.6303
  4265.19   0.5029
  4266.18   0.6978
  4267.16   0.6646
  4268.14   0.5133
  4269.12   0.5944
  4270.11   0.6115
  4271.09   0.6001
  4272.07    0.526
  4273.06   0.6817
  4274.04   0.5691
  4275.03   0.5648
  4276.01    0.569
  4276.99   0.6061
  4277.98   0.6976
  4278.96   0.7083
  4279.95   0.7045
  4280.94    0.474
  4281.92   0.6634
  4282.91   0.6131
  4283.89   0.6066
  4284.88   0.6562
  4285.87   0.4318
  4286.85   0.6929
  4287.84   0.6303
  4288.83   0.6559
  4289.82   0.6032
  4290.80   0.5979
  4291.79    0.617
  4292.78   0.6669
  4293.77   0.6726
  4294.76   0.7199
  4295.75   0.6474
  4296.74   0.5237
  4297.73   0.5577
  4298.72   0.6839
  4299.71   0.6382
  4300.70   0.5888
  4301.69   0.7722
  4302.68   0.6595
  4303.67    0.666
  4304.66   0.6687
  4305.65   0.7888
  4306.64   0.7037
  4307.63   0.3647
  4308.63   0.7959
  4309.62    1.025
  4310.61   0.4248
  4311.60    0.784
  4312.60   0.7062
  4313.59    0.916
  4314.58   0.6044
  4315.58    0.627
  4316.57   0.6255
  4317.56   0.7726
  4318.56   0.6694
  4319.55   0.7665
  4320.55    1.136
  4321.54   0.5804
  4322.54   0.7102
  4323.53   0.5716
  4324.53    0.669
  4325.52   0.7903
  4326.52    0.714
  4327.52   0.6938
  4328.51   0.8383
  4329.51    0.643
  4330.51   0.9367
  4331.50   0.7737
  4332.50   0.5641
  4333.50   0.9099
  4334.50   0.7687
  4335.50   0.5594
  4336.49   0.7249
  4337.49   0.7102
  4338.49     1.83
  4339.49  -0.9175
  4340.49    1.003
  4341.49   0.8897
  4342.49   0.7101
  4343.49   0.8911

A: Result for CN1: 0.11 mag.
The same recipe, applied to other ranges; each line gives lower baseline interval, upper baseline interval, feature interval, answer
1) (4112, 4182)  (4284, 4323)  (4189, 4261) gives 0.04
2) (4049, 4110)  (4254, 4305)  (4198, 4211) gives 0.05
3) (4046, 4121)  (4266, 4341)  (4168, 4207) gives 0.09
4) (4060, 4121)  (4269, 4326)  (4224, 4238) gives 0.08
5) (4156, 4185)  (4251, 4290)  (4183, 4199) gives -0.04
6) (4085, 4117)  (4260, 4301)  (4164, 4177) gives 0.06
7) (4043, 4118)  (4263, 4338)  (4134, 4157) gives 0.12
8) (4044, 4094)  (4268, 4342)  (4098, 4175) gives 0.08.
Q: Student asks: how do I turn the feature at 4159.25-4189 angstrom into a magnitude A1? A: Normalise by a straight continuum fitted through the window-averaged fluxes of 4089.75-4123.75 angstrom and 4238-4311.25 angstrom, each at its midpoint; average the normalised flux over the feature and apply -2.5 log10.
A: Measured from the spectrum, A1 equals 0.08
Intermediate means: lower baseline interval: 0.722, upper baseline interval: 0.636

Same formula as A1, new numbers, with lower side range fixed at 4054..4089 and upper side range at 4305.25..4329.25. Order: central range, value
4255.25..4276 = 0.17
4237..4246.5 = 0.13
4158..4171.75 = 0.18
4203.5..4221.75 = 0.18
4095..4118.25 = 0.03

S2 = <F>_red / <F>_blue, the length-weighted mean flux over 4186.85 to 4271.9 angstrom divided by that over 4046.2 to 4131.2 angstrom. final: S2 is 0.88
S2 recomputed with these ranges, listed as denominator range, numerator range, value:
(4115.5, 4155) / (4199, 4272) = 0.96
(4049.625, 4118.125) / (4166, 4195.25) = 0.88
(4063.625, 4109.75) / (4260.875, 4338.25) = 0.92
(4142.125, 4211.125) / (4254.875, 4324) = 1.03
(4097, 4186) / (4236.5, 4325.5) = 0.98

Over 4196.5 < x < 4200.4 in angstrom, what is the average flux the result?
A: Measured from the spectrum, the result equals 0.625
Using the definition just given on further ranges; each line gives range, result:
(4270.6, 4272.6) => 0.565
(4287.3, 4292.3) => 0.621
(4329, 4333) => 0.729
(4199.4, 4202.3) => 0.615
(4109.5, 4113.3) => 0.733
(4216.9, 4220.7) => 0.652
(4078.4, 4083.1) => 0.691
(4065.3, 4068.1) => 0.747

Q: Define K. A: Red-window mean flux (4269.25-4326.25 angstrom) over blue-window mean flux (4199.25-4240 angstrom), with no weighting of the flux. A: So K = 1.05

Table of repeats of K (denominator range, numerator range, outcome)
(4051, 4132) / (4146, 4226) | 0.87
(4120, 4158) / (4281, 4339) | 1.07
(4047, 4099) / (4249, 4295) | 0.86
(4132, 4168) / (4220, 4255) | 1.01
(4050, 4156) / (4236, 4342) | 0.94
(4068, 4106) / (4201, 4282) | 0.86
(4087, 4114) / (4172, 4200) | 0.90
